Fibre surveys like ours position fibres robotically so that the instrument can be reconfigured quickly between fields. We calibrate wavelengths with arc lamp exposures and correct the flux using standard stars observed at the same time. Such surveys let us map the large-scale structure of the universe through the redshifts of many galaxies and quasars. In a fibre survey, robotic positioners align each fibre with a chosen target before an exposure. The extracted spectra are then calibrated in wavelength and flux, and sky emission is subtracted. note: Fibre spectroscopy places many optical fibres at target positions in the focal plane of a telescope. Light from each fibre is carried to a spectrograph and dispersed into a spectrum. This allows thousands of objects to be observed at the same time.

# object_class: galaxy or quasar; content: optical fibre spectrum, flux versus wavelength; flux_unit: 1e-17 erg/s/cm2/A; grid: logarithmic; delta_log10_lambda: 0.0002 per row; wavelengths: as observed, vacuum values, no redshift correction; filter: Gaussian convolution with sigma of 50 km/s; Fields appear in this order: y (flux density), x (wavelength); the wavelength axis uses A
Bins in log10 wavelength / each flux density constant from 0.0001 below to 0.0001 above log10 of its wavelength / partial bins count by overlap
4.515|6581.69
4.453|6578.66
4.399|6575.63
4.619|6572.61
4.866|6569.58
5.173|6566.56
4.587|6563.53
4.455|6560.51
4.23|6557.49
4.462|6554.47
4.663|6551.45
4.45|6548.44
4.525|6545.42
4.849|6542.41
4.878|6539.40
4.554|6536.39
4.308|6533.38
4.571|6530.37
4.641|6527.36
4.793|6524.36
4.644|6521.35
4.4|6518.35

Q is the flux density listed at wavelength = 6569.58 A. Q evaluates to 4.866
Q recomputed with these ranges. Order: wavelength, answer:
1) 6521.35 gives 4.644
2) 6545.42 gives 4.525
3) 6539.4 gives 4.878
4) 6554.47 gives 4.462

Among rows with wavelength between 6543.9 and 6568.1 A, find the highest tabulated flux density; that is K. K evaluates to 5.173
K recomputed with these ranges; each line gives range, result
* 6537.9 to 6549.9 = 4.878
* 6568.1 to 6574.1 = 4.866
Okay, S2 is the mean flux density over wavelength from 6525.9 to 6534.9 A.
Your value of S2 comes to 4.5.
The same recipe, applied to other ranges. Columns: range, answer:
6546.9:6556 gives 4.52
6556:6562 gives 4.34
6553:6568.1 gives 4.58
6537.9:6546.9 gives 4.75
